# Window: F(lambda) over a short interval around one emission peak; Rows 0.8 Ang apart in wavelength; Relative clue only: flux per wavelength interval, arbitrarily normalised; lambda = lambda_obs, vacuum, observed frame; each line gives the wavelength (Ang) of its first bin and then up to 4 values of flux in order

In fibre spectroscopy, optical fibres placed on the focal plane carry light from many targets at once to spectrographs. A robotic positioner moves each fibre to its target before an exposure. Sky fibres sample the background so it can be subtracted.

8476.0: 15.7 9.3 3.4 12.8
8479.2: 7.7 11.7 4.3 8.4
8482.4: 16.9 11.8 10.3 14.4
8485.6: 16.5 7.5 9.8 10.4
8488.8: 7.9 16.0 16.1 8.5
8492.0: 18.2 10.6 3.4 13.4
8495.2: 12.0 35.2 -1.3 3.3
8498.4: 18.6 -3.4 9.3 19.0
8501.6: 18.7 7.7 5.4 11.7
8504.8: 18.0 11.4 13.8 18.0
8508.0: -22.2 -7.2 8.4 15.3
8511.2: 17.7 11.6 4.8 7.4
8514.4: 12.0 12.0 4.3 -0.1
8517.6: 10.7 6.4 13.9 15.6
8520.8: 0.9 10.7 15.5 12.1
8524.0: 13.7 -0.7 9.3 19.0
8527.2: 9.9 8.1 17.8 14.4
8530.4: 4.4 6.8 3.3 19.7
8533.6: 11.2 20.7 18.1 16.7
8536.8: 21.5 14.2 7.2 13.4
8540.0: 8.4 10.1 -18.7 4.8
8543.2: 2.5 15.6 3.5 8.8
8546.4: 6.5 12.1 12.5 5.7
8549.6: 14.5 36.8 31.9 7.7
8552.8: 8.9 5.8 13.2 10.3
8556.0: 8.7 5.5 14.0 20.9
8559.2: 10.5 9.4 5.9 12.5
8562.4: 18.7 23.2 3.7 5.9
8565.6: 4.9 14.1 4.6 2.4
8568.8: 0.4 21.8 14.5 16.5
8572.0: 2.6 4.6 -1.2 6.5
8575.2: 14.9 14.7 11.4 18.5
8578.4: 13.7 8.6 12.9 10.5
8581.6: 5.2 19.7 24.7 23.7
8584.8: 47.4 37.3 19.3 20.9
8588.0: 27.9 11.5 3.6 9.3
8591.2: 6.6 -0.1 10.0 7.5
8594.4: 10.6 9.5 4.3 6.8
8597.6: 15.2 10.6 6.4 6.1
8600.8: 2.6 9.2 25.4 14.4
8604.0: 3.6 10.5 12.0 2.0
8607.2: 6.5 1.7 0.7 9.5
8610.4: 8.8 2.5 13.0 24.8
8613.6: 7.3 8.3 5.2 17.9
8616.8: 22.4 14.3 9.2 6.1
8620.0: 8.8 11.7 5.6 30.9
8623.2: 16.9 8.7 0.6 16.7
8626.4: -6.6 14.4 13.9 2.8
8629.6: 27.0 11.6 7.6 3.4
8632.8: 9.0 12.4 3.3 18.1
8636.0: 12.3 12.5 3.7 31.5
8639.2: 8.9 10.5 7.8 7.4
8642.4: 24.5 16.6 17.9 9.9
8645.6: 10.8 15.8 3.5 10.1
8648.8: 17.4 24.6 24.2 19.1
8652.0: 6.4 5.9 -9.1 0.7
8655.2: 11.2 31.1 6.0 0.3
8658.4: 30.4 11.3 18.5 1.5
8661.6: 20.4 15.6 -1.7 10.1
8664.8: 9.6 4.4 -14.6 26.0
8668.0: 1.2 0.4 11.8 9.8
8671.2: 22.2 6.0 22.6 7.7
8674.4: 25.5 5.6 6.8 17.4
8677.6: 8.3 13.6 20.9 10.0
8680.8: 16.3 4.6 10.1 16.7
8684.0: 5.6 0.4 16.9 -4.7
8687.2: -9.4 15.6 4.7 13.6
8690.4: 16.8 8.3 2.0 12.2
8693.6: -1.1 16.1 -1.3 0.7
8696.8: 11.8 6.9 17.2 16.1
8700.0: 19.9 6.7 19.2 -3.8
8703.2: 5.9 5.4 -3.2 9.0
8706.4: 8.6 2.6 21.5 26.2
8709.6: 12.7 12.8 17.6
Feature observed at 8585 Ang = Hgamma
